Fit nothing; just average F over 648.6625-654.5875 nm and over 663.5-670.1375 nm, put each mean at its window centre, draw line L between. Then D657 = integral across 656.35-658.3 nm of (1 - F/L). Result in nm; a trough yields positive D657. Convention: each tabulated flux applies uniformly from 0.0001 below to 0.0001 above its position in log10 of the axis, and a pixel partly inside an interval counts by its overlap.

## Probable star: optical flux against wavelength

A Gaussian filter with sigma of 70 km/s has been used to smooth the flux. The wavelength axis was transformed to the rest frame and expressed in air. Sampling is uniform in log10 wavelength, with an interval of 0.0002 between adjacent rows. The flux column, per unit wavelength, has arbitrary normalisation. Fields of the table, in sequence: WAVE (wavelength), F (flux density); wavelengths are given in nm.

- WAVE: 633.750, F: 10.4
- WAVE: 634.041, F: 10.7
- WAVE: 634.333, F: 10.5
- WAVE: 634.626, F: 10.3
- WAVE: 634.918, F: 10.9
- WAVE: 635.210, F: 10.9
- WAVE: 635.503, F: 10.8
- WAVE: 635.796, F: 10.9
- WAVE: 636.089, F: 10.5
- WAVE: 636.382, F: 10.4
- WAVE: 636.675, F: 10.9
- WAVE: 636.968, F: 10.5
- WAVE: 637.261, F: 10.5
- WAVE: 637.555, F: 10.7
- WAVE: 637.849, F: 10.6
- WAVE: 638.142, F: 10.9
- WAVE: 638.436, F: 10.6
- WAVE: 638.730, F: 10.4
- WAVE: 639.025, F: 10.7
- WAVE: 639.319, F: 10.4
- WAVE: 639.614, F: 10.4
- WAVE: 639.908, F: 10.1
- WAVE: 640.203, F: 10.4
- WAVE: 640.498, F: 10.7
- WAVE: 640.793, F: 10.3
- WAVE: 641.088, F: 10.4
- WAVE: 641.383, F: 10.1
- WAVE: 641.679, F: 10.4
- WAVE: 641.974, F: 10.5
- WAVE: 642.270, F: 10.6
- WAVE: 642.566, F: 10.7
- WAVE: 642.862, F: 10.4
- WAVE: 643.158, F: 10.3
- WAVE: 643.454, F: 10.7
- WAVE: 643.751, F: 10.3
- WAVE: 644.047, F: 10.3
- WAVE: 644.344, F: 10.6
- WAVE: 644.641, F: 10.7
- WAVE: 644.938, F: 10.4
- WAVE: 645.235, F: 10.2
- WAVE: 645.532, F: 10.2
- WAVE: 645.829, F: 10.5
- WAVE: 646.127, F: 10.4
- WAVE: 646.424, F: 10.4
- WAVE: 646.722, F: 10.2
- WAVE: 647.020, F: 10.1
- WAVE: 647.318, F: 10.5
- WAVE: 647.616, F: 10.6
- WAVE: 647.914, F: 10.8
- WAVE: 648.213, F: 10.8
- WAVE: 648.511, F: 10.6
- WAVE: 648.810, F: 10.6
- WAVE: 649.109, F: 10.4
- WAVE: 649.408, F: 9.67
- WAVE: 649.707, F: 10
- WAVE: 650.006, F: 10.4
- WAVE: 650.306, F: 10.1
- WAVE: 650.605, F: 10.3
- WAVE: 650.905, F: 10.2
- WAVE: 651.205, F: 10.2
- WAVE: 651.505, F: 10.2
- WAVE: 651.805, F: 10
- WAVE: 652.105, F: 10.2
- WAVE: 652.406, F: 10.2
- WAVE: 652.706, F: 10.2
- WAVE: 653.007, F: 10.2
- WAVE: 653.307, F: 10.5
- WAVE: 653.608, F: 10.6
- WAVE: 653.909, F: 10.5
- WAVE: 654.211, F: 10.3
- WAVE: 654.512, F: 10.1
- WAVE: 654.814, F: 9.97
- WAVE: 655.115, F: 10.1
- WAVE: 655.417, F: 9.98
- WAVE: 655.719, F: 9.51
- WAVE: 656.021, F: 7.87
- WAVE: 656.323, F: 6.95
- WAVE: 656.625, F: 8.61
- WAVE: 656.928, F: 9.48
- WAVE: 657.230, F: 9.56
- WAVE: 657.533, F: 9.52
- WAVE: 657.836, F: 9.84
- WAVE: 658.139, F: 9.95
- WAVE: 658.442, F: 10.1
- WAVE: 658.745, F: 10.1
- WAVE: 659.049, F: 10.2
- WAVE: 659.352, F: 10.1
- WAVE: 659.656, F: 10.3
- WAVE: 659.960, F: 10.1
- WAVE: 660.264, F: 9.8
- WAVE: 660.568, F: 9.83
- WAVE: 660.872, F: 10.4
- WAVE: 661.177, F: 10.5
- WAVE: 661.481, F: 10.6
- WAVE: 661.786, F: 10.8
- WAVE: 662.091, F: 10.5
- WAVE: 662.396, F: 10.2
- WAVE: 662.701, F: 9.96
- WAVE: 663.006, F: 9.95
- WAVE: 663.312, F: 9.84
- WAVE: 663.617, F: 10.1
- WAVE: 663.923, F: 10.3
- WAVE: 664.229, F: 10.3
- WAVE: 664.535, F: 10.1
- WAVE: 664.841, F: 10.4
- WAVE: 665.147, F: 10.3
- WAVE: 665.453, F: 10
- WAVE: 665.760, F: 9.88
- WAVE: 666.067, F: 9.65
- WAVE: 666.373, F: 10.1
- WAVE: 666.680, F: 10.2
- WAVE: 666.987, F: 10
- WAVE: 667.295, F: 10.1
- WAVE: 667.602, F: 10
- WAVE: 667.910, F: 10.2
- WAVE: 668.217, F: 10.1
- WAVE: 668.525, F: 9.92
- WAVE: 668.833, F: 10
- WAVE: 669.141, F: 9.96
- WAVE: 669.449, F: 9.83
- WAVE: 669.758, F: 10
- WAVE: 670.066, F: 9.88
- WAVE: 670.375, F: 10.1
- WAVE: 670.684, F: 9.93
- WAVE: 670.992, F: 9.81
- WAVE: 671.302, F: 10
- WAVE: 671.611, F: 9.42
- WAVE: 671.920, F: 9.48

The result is 0.16 nm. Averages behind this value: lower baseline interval 10.2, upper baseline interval 10.1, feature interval 9.34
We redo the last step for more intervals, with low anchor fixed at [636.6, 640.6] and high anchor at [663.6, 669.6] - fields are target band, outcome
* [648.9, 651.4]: 0.044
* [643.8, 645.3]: 0.001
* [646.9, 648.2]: -0.018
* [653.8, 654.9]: 0.006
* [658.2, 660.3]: 0.018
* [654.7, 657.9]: 0.330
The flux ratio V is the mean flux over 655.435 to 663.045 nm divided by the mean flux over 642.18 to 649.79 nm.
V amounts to 0.94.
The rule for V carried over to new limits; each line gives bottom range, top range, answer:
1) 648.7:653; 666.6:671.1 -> 0.98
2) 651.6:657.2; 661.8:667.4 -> 1.04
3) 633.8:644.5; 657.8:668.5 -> 0.96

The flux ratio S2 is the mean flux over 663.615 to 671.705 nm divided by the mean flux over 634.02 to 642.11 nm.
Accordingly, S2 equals 1.0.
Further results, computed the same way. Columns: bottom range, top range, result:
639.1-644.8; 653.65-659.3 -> 0.92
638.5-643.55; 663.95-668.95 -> 0.97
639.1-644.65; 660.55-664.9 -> 0.98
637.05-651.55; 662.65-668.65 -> 0.97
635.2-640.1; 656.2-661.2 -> 0.92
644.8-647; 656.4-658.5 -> 0.92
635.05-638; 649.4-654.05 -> 0.96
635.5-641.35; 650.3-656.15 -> 0.96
